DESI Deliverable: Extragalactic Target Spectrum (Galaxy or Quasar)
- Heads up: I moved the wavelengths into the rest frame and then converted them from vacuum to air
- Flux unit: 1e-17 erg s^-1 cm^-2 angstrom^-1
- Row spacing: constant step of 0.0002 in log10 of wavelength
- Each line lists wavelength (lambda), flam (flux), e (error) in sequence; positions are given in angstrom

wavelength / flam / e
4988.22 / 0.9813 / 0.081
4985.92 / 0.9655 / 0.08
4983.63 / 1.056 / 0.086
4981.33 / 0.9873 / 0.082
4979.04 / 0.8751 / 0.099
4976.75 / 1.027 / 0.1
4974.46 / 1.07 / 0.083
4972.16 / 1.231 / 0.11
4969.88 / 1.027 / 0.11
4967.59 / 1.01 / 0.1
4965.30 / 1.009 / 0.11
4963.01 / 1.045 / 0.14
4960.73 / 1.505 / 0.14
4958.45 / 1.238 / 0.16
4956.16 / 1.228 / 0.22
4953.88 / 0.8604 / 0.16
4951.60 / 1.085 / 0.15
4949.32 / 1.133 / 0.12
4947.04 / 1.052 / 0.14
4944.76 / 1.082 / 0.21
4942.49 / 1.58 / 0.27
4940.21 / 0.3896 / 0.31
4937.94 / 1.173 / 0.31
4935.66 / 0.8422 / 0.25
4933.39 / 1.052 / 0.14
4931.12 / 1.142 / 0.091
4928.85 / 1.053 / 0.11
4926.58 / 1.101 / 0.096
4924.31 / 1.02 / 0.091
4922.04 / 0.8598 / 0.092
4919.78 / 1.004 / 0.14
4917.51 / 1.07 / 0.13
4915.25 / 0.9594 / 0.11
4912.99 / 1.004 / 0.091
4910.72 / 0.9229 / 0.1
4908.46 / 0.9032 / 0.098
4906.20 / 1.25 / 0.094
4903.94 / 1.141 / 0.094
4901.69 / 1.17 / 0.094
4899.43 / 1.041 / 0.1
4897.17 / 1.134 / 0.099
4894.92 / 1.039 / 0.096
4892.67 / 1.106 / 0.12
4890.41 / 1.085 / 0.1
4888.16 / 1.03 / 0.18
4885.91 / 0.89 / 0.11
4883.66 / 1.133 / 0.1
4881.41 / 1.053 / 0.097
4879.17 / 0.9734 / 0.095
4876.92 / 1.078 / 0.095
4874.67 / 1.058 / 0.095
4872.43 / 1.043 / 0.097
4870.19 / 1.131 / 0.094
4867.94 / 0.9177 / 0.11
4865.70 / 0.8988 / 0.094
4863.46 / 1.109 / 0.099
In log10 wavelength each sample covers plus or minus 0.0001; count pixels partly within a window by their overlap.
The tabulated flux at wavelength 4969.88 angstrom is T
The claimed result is 1.027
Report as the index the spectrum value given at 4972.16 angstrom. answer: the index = 1.231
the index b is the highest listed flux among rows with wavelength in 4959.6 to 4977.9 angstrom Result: 1.505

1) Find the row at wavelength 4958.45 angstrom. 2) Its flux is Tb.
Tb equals 1.238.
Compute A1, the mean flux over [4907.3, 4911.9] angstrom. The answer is 0.915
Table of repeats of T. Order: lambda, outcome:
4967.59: 1.01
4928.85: 1.053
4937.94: 1.173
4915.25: 0.9594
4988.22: 0.9813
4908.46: 0.9032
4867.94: 0.9177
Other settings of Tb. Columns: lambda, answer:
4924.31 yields 1.02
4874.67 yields 1.058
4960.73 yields 1.505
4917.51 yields 1.07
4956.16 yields 1.228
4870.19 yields 1.131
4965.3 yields 1.009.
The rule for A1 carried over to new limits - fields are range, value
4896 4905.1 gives 1.12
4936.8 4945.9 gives 1.06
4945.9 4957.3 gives 1.07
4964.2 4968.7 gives 1.01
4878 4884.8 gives 1.05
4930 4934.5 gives 1.1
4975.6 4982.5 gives 0.964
